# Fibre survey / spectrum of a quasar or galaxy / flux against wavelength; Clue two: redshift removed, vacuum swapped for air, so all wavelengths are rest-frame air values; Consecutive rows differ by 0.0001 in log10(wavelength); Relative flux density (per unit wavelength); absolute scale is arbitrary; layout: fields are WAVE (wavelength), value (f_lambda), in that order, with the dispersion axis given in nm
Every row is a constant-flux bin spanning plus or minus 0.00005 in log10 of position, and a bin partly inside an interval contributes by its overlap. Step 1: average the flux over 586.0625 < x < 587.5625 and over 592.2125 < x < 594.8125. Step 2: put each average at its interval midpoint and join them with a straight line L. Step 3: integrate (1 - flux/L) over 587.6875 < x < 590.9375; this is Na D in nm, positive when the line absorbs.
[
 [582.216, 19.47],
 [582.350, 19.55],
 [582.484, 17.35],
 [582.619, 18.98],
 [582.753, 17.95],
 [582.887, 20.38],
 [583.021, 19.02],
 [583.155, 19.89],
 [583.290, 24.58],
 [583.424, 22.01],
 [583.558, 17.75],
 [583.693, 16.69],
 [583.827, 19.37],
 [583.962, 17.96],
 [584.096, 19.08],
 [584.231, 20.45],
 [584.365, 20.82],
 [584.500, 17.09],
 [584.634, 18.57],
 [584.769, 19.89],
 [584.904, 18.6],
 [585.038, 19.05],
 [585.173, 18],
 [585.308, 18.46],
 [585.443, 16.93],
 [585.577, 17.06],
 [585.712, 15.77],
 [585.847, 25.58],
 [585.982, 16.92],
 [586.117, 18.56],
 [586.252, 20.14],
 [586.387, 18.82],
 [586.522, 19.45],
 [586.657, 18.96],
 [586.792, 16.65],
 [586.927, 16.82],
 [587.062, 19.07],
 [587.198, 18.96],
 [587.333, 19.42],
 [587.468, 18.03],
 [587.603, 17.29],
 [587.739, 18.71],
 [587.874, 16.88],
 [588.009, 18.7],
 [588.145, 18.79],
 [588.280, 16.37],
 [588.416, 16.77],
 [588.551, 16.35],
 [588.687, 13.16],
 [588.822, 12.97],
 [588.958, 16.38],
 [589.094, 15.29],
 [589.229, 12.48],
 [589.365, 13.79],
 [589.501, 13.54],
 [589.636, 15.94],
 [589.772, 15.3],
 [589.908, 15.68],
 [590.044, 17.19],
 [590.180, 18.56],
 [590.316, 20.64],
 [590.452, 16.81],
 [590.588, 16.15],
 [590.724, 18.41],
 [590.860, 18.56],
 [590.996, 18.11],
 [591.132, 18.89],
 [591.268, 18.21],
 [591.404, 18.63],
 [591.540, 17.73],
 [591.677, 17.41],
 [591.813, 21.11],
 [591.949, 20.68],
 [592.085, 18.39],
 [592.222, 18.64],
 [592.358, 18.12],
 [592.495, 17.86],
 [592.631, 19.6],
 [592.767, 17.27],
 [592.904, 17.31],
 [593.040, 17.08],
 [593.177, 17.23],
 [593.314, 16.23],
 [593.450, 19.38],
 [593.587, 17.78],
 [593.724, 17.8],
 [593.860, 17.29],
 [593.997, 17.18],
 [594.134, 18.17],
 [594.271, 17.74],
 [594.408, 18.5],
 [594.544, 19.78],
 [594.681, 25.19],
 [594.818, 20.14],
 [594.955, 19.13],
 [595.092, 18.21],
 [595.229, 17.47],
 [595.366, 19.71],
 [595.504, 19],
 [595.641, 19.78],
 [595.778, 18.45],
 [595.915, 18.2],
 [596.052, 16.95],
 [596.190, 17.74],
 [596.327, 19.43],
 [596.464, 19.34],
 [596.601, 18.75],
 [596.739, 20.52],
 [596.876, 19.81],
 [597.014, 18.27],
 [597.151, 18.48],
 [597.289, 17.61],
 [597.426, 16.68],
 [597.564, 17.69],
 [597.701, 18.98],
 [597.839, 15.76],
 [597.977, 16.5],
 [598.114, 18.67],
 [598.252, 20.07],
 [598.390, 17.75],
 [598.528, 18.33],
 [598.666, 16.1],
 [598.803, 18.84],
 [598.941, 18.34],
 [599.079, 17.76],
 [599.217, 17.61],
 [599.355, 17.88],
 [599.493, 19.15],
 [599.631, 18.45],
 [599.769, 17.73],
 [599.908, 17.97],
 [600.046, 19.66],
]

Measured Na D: 0.37 nm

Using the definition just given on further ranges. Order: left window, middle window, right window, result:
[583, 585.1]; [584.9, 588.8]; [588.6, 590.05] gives -0.266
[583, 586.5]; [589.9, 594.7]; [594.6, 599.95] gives 0.124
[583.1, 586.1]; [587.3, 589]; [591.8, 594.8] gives 0.181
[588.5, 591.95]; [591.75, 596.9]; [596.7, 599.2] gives -0.363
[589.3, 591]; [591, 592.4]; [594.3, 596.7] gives -0.104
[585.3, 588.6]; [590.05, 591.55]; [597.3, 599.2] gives -0.012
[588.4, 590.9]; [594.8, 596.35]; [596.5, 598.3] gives -0.077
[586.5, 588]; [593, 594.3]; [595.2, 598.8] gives 0.049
